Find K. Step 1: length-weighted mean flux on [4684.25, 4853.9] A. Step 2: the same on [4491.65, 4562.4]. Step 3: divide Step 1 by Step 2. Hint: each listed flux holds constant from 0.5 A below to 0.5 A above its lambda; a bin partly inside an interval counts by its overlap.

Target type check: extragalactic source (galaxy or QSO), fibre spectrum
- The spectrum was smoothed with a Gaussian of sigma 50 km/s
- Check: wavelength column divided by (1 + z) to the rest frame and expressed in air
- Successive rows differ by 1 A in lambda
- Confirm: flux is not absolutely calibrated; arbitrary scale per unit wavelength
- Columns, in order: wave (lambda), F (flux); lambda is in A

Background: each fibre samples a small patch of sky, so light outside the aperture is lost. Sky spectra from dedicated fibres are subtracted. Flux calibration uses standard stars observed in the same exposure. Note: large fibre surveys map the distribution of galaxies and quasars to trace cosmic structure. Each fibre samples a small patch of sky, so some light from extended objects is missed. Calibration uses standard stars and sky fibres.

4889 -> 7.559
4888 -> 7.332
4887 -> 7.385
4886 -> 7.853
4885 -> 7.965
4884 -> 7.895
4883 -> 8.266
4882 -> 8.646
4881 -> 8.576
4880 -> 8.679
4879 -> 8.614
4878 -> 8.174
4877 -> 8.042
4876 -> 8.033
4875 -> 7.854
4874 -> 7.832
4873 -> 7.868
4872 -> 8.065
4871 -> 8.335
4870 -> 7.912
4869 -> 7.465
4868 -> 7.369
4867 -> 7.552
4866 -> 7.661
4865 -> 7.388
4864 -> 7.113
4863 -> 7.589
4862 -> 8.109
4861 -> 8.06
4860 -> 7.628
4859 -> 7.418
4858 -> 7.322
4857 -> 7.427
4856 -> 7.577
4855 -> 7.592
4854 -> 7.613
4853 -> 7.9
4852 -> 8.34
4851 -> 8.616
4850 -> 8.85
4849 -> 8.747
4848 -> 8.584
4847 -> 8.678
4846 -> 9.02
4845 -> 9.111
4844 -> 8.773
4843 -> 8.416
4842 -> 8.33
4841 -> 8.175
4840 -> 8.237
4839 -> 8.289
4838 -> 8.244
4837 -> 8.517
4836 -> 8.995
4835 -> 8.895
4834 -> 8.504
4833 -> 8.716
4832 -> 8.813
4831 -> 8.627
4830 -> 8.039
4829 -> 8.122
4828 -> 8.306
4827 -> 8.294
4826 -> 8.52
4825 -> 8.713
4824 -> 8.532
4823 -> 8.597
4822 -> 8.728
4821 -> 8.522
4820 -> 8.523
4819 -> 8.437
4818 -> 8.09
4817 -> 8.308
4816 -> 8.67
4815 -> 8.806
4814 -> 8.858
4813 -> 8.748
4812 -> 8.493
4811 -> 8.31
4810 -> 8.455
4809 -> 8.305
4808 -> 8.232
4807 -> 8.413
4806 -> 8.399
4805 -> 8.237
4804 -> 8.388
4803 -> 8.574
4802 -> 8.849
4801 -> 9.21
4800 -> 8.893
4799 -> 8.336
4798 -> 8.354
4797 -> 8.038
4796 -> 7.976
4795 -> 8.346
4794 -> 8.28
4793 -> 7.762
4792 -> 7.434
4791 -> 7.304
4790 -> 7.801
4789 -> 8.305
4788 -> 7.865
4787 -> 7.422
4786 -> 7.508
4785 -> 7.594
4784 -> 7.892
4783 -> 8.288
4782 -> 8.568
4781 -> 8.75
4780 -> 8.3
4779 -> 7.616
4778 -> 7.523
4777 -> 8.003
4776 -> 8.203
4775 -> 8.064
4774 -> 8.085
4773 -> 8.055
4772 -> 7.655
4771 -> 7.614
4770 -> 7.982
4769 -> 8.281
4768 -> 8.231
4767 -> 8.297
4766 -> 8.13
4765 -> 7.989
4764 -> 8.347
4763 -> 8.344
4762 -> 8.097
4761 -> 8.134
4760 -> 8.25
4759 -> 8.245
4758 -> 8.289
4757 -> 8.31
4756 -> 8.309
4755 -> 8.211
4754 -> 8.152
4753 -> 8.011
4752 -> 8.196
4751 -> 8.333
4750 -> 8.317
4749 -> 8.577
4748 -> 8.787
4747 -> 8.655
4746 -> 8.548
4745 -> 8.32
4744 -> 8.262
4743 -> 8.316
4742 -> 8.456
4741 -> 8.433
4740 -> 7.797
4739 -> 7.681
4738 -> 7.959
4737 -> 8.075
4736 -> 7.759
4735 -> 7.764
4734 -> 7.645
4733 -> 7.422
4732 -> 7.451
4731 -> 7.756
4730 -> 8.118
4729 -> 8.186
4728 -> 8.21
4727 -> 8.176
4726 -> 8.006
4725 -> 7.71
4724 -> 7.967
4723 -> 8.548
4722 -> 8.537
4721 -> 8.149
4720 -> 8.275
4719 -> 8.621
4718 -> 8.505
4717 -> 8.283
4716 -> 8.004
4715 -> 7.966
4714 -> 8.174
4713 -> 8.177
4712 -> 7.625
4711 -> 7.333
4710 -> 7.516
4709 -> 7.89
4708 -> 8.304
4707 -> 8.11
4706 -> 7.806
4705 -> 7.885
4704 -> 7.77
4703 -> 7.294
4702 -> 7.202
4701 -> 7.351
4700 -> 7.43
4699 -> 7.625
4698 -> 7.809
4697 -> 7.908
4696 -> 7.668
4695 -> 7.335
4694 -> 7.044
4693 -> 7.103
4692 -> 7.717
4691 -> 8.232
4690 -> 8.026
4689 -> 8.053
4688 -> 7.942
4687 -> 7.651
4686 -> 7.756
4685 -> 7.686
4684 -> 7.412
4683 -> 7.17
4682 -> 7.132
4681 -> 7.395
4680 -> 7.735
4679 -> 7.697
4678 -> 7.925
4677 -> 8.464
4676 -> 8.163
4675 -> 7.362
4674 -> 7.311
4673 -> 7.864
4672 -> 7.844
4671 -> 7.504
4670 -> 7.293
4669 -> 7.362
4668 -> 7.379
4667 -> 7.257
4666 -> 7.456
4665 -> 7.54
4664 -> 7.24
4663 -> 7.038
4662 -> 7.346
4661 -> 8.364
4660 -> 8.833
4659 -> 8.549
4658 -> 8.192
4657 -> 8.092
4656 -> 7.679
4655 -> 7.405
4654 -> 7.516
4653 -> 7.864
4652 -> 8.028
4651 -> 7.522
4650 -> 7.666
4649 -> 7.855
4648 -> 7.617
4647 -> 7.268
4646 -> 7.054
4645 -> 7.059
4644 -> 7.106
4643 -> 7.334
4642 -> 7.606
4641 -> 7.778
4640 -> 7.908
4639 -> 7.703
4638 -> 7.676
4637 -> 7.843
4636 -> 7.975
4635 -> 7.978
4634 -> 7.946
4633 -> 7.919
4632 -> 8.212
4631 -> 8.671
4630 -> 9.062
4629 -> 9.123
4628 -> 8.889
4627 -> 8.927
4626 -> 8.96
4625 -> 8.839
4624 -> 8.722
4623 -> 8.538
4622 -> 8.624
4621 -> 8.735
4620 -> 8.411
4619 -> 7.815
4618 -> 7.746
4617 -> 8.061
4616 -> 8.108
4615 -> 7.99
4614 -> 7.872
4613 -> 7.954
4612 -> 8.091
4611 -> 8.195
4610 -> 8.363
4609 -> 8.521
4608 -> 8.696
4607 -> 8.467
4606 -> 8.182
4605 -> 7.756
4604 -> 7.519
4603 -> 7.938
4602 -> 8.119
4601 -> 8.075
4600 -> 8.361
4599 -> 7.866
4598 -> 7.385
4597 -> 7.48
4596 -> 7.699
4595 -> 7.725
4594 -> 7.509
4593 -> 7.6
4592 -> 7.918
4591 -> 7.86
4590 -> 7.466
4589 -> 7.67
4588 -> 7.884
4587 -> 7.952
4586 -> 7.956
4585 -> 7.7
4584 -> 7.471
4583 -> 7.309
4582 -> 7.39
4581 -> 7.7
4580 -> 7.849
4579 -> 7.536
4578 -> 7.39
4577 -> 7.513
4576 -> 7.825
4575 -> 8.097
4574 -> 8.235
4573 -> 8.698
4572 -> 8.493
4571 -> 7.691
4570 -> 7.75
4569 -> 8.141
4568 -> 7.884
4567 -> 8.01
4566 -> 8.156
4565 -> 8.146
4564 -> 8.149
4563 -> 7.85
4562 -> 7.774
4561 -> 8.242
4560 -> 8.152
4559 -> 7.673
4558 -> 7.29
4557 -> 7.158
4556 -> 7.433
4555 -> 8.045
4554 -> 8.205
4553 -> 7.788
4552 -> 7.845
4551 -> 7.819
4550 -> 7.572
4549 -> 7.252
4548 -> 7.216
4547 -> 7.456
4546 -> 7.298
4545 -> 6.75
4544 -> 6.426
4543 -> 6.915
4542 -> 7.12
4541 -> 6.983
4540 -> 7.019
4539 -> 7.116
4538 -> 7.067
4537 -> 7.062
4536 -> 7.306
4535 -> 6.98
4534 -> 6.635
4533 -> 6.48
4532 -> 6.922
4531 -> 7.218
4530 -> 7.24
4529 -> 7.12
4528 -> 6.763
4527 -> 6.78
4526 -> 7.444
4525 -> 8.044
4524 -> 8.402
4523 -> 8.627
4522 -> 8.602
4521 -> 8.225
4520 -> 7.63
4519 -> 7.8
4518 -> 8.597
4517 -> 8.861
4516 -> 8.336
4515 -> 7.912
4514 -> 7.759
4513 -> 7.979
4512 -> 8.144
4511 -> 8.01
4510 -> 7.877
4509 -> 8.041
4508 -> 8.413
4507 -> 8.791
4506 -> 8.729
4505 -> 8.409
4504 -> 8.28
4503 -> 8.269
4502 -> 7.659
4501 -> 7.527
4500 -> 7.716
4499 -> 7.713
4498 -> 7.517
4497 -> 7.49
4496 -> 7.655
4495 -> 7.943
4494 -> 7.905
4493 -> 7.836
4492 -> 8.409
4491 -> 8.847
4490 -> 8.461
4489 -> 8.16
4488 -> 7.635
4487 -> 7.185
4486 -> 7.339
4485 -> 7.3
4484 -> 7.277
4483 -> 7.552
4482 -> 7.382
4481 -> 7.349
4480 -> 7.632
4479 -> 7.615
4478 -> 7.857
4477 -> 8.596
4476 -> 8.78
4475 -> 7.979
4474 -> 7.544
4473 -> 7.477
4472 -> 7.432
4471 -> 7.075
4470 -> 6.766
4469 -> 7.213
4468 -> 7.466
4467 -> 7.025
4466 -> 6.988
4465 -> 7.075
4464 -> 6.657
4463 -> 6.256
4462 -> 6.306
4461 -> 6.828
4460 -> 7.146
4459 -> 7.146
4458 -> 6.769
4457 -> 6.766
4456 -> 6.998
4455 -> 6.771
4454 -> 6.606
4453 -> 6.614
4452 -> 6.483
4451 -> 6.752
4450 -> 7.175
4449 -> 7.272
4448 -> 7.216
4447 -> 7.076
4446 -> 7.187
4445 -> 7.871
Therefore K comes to 1.1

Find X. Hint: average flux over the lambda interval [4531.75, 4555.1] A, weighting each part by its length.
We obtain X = 7.21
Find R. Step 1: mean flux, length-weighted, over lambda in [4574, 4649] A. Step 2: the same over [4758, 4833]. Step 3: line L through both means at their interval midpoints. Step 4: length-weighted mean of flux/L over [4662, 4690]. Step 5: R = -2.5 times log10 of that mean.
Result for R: 0.07 mag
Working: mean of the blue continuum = 7.96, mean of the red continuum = 8.25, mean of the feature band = 7.58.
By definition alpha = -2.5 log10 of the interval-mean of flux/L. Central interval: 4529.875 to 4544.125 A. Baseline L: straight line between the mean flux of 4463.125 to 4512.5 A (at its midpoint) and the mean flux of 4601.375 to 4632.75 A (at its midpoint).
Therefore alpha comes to 0.15 mag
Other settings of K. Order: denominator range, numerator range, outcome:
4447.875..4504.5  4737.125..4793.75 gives 1.09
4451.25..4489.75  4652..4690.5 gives 1.06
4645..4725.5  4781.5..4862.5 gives 1.07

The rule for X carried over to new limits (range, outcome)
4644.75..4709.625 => 7.66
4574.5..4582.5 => 7.66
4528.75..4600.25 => 7.58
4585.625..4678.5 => 7.93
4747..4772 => 8.22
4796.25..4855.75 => 8.48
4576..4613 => 7.84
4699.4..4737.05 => 7.92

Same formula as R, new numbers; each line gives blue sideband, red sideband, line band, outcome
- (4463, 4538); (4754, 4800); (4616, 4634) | -0.087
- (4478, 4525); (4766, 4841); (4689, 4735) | 0.044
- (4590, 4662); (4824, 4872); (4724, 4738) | 0.030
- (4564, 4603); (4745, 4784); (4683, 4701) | 0.056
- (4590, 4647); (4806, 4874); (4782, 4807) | 0.010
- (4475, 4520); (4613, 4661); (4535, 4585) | 0.054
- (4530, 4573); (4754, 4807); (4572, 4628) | -0.053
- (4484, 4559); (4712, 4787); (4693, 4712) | 0.058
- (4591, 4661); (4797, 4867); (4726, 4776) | 0.012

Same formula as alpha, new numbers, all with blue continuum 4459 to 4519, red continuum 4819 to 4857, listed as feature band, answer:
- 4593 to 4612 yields -0.003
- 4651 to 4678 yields 0.049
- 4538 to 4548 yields 0.119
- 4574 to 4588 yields 0.030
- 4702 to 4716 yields 0.049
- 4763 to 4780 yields 0.038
